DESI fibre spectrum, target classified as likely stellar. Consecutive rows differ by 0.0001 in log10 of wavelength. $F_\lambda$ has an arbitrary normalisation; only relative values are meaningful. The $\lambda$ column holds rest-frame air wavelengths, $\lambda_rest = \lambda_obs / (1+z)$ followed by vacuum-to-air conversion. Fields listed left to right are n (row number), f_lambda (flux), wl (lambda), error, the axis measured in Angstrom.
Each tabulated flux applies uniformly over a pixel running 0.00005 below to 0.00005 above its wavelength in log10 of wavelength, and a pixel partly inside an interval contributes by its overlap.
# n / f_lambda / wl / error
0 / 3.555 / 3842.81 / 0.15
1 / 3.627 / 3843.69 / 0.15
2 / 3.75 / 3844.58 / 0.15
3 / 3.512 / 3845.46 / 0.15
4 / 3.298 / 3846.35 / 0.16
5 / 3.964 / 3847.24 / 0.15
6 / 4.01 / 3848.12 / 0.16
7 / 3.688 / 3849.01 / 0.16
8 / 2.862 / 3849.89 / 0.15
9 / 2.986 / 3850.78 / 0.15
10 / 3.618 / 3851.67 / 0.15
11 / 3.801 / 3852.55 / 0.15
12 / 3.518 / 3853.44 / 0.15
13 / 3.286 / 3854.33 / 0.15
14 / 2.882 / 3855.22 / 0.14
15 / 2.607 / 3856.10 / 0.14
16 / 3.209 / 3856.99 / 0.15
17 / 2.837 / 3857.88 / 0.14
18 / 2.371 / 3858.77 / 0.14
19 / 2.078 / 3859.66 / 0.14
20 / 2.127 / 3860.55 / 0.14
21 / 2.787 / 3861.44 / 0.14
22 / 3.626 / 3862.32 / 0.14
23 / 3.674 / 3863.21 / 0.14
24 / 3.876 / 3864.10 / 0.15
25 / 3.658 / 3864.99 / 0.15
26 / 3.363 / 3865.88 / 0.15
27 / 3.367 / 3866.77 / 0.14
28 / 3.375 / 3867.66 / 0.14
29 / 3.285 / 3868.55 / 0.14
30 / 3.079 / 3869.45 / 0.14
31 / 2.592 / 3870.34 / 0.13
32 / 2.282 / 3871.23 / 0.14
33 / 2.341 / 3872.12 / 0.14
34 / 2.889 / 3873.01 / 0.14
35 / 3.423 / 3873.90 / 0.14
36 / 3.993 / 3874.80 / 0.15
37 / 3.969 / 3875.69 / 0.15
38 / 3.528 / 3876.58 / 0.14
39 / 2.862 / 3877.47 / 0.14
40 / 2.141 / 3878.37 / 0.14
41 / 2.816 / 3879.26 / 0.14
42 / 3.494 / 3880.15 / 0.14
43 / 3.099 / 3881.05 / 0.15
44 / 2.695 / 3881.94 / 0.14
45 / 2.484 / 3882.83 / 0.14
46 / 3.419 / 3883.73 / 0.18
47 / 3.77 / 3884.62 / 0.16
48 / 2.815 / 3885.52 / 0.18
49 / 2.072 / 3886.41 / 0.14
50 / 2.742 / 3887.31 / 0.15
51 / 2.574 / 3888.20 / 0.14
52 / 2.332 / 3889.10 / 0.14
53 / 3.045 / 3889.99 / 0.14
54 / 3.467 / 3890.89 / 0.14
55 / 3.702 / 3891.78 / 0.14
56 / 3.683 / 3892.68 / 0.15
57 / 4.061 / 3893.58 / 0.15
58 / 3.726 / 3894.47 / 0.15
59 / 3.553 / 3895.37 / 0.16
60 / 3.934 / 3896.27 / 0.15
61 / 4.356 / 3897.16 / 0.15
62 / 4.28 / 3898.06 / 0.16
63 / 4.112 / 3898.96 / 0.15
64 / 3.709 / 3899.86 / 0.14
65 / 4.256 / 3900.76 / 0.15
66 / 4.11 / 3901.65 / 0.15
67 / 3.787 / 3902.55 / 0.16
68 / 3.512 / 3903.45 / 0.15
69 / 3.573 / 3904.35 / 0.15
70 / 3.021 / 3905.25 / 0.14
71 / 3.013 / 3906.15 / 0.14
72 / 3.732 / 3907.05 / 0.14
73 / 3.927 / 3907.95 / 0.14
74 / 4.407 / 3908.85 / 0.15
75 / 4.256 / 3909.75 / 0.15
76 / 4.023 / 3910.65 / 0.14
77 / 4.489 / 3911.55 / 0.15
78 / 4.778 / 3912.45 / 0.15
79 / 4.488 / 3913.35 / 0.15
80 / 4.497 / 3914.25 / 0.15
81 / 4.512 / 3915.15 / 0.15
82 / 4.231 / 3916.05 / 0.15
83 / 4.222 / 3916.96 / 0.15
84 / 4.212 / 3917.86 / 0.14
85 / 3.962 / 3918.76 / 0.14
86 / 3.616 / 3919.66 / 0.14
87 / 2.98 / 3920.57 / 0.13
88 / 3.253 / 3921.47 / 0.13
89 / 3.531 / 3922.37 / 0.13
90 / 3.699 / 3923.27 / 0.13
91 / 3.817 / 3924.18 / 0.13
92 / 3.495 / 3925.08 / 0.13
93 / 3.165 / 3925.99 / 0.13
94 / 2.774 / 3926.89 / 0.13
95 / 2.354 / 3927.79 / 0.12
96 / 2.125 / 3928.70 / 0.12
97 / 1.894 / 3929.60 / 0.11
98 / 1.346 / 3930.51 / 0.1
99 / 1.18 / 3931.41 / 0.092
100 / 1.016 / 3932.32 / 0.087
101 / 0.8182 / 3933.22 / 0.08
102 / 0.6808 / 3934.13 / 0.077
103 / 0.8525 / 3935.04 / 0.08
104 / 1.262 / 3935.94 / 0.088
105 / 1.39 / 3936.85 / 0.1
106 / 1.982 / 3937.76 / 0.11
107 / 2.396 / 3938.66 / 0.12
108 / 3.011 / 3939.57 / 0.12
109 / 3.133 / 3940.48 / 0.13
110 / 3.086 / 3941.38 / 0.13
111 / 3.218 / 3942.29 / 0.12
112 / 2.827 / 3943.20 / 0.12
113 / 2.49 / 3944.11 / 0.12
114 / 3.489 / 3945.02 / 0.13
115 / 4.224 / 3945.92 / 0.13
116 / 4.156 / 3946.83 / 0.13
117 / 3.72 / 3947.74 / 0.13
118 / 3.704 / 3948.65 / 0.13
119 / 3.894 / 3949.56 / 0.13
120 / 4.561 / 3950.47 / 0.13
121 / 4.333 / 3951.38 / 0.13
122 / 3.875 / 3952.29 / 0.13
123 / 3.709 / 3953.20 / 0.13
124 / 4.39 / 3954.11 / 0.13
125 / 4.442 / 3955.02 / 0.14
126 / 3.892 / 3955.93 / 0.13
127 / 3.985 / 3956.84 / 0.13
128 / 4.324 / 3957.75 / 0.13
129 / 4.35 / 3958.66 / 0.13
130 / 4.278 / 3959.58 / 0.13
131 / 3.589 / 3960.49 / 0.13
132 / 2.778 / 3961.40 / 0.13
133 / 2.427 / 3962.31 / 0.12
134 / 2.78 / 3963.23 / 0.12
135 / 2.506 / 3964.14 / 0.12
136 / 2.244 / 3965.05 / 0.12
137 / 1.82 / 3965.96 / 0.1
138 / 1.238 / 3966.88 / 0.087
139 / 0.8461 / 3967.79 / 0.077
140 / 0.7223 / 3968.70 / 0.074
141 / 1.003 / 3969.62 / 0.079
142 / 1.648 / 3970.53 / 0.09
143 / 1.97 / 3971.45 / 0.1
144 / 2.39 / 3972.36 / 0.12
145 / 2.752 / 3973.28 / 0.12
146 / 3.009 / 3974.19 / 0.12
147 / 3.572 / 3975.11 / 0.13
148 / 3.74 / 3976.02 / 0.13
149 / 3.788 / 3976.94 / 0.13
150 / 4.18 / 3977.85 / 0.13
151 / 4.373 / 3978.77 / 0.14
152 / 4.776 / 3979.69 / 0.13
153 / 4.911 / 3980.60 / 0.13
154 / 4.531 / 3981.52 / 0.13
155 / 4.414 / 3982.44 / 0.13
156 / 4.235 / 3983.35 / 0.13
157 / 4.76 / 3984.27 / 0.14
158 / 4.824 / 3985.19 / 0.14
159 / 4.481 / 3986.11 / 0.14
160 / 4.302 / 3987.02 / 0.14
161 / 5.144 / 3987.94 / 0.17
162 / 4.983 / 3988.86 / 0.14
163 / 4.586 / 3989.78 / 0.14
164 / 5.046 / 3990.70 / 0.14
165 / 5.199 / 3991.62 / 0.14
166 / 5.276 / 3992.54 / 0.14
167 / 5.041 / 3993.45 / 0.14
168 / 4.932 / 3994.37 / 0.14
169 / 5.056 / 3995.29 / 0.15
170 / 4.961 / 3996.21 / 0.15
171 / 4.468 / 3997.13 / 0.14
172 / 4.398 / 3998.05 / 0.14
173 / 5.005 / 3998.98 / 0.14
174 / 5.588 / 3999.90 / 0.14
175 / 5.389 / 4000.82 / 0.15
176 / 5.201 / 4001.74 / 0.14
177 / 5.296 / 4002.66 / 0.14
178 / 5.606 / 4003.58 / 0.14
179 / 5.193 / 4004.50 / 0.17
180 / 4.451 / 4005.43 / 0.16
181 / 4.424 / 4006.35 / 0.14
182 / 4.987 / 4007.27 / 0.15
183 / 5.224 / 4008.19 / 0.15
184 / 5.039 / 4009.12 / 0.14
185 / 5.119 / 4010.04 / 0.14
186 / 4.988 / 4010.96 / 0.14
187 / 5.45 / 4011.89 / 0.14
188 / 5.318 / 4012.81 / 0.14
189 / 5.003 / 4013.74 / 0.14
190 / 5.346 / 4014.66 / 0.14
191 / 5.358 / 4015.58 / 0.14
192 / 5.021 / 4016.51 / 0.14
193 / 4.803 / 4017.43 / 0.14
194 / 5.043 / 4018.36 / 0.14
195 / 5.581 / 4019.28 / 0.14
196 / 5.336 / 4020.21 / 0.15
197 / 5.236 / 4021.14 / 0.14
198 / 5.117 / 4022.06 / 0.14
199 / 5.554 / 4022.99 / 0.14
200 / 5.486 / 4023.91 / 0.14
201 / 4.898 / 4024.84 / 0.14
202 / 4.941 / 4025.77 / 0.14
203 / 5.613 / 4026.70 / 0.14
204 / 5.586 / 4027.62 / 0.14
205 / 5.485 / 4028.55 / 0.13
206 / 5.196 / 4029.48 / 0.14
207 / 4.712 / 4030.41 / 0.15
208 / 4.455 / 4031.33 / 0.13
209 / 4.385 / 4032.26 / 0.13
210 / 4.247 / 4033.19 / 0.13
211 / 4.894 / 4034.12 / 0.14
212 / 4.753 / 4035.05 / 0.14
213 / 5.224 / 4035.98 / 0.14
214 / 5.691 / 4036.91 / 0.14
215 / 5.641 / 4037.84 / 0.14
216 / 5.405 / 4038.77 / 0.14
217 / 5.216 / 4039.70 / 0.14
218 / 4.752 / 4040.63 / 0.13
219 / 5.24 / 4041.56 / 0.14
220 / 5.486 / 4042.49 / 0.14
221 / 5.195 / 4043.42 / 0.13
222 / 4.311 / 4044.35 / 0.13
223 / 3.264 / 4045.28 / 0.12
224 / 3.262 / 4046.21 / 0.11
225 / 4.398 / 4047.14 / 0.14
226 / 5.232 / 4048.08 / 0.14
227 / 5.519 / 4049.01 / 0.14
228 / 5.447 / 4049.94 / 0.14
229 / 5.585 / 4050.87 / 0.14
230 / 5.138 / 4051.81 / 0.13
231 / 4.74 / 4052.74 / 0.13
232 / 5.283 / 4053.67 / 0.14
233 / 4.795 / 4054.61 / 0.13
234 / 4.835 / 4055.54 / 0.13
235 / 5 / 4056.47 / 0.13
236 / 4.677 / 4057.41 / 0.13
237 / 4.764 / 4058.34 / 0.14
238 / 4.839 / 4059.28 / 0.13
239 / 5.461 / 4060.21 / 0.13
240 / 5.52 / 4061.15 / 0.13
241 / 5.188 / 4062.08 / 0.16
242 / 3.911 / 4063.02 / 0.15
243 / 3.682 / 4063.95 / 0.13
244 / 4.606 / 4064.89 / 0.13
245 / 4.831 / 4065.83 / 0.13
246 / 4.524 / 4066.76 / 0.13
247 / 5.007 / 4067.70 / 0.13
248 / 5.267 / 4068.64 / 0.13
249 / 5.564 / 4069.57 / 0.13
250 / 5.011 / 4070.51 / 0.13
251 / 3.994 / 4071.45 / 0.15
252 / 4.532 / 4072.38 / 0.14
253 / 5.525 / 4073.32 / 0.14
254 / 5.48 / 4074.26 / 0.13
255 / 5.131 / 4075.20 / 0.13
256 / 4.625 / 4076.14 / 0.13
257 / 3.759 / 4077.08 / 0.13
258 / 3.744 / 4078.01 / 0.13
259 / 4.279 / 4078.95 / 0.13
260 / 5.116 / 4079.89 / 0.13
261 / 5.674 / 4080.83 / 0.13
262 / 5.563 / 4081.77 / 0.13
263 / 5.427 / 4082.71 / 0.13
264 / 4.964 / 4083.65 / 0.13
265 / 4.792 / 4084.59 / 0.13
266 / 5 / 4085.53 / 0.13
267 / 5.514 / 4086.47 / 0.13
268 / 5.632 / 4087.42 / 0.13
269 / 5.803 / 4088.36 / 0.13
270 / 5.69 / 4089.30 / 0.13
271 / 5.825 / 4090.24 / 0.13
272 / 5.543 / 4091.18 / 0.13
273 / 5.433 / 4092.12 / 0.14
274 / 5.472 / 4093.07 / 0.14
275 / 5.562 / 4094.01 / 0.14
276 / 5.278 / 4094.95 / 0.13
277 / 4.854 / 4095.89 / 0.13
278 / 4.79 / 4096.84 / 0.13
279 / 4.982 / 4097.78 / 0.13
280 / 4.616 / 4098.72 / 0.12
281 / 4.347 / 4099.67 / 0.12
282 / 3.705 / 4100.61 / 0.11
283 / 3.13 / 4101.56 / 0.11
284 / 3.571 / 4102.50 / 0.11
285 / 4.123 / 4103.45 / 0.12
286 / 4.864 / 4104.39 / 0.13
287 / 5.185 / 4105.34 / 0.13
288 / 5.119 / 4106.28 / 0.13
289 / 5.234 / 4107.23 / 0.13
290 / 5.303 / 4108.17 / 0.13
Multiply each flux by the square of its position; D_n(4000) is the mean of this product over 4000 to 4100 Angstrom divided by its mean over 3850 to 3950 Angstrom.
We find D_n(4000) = 1.7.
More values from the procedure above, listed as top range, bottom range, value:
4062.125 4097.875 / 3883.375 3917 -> 1.47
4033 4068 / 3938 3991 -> 1.45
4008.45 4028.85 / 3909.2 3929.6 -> 1.48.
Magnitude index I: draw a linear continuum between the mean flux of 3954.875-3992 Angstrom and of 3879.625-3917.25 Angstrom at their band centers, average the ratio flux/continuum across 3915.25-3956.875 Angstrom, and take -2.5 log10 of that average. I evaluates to 0.18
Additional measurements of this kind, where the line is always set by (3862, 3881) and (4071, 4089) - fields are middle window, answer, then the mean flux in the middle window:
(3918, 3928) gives 0.08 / 3.38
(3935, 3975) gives 0.31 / 2.95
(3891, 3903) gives -0.15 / 3.93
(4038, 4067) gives -0.02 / 4.85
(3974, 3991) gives -0.07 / 4.42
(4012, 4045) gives -0.13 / 5.12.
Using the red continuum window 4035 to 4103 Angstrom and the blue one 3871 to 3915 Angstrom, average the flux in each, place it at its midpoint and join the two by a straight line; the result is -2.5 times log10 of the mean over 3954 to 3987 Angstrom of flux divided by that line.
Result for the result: 0.23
